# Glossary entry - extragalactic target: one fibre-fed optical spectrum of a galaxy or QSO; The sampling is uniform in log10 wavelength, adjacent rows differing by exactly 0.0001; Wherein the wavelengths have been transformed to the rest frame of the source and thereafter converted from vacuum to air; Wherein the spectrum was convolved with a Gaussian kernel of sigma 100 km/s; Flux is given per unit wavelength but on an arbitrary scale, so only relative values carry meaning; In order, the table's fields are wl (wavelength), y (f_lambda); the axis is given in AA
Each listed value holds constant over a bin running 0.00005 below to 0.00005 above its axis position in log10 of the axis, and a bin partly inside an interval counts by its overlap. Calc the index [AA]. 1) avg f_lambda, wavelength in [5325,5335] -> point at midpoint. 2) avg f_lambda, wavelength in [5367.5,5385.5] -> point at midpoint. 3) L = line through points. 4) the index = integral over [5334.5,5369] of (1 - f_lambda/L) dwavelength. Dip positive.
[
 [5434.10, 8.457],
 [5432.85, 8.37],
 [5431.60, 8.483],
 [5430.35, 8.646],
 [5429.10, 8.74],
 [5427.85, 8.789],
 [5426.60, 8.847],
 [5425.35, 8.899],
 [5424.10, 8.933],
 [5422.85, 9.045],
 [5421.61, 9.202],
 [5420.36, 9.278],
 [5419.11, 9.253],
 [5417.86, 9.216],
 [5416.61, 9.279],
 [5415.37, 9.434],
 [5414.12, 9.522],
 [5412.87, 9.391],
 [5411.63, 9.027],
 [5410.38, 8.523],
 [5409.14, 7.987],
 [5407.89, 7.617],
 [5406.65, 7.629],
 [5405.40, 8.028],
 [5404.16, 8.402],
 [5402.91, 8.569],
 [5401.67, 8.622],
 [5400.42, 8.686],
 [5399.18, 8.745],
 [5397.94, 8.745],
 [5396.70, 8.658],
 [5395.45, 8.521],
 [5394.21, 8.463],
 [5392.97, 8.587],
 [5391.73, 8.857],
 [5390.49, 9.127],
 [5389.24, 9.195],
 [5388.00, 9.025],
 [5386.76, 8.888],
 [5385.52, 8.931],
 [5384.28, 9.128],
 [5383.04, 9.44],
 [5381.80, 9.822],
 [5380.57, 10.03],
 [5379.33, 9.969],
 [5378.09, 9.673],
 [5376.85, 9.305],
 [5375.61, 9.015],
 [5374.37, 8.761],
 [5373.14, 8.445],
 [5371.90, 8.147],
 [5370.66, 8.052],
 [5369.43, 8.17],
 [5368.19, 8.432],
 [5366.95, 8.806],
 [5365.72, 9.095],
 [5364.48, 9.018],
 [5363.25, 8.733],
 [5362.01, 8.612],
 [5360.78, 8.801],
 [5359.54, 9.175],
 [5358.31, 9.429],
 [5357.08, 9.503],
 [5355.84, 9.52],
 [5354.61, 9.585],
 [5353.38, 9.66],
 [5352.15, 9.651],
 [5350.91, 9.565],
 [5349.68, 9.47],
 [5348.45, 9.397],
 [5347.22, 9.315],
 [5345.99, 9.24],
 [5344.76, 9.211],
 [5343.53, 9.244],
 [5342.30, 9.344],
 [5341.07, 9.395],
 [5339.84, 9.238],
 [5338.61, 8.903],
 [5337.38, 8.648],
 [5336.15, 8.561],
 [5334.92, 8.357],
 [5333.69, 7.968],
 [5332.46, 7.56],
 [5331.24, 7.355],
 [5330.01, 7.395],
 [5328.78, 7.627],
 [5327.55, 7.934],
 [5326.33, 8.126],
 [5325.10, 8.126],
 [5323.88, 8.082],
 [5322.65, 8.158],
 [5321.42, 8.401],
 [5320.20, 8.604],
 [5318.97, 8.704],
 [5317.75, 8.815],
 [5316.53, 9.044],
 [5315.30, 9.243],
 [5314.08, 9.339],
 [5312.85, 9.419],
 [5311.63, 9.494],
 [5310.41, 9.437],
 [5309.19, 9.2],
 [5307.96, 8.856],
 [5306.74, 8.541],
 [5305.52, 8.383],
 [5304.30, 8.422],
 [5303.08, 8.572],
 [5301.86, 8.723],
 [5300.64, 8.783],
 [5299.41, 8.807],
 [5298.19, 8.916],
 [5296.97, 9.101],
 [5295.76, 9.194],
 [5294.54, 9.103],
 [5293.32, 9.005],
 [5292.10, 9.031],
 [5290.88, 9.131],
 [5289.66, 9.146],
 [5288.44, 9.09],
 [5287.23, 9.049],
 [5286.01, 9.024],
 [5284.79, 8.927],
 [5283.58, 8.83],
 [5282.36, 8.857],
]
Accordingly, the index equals -3.2 AA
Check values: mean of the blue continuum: 7.78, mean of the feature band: 9.14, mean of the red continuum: 9.02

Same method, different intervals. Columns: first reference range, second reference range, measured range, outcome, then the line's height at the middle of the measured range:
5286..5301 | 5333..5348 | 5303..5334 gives 1.7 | 8.99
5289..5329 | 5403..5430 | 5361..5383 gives -0.4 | 8.8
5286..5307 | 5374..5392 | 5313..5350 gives 1.7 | 9.05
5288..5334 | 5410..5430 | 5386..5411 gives 1.3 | 9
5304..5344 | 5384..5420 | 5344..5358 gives -1.3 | 8.66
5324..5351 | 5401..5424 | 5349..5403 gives -2.0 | 8.7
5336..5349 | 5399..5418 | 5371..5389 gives -0.6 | 8.87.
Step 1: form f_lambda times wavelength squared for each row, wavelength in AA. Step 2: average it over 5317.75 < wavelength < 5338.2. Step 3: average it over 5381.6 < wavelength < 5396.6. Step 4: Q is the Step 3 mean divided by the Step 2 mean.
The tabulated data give 1.13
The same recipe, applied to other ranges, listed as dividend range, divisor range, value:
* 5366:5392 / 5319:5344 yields 1.10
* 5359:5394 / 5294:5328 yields 1.05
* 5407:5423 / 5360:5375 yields 1.06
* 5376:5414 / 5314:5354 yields 1.04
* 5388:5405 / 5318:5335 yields 1.11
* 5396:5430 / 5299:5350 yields 1.04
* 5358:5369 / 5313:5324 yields 1.03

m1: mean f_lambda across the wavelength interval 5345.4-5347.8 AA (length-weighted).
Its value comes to 9.28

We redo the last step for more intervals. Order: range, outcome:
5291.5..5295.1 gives 9.04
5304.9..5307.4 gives 8.49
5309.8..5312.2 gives 9.48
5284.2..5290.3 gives 9.04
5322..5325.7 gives 8.12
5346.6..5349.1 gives 9.37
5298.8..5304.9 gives 8.65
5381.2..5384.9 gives 9.46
